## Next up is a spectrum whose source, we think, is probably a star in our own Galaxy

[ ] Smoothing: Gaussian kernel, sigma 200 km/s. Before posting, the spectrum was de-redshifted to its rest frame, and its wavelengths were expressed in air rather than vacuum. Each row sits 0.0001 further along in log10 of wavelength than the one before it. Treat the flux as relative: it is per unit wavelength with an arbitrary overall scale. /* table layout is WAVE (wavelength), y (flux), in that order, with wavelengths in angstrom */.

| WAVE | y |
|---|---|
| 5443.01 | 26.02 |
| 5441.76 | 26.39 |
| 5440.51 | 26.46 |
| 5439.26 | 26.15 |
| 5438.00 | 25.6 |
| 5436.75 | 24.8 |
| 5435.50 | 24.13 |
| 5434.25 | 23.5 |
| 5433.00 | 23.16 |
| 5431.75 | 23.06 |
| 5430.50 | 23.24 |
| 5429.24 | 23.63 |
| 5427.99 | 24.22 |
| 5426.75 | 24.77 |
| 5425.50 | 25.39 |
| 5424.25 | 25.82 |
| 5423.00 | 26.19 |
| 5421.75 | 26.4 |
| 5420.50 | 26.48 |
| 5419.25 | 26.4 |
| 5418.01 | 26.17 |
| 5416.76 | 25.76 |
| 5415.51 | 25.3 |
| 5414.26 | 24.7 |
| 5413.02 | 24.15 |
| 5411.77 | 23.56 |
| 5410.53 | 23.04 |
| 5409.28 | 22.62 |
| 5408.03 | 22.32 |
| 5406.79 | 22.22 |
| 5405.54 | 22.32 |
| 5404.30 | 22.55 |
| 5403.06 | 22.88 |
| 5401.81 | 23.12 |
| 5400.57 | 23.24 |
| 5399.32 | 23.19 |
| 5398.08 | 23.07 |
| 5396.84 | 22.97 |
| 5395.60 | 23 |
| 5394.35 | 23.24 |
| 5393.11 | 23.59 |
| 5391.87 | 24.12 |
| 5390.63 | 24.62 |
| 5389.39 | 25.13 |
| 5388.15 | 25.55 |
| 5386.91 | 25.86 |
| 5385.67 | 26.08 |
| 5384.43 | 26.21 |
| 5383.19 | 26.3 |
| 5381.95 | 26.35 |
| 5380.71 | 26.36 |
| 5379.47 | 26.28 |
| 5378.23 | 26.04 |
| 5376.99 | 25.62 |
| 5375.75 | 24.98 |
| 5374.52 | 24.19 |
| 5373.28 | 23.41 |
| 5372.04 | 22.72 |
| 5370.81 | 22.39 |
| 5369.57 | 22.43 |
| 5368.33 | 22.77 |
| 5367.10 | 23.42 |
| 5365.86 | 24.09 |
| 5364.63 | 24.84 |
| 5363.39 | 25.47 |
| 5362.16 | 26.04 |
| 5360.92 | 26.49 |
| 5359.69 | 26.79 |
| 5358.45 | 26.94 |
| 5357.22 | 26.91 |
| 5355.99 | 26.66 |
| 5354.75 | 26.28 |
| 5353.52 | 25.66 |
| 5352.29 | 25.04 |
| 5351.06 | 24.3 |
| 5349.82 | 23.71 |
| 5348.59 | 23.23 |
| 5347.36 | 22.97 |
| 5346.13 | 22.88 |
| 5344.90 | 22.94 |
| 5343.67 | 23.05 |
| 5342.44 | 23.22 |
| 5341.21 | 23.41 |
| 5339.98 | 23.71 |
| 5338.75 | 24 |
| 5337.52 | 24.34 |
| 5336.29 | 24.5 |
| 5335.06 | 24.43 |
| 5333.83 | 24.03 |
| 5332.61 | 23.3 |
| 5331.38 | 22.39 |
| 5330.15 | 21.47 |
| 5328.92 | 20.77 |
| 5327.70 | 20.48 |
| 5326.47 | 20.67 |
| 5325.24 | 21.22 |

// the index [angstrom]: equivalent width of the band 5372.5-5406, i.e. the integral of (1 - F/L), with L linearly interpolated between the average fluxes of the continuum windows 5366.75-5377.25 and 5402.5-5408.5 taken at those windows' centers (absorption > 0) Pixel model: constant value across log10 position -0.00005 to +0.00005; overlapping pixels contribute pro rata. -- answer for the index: -2.1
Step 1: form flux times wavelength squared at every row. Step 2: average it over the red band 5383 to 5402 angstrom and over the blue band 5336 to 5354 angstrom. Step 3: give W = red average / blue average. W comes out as 1.0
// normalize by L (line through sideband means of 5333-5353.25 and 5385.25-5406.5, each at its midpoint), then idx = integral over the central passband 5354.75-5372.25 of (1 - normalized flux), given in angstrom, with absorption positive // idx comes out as -0.88 angstrom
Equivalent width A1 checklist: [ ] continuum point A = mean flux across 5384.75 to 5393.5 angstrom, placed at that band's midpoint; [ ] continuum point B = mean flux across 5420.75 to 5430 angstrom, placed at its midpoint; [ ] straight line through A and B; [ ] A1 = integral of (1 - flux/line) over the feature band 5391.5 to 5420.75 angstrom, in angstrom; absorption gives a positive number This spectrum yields 1.7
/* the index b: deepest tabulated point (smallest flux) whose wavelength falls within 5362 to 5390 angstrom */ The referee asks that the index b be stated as 22.39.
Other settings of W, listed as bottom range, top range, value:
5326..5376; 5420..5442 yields 1.07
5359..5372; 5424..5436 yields 1.01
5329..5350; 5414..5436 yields 1.10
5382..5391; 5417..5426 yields 1.03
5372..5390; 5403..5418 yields 0.94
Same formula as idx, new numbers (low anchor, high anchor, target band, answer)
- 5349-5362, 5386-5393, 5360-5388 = 0.47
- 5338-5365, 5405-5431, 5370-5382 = -0.03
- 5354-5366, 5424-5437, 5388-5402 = 0.80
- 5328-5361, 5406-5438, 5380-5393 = -0.68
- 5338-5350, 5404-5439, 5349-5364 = -1.49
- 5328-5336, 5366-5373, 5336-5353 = -0.66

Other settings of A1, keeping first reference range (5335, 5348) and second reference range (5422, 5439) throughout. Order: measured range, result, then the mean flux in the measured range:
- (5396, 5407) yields 0.60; 22.9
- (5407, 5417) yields 0.21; 23.8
